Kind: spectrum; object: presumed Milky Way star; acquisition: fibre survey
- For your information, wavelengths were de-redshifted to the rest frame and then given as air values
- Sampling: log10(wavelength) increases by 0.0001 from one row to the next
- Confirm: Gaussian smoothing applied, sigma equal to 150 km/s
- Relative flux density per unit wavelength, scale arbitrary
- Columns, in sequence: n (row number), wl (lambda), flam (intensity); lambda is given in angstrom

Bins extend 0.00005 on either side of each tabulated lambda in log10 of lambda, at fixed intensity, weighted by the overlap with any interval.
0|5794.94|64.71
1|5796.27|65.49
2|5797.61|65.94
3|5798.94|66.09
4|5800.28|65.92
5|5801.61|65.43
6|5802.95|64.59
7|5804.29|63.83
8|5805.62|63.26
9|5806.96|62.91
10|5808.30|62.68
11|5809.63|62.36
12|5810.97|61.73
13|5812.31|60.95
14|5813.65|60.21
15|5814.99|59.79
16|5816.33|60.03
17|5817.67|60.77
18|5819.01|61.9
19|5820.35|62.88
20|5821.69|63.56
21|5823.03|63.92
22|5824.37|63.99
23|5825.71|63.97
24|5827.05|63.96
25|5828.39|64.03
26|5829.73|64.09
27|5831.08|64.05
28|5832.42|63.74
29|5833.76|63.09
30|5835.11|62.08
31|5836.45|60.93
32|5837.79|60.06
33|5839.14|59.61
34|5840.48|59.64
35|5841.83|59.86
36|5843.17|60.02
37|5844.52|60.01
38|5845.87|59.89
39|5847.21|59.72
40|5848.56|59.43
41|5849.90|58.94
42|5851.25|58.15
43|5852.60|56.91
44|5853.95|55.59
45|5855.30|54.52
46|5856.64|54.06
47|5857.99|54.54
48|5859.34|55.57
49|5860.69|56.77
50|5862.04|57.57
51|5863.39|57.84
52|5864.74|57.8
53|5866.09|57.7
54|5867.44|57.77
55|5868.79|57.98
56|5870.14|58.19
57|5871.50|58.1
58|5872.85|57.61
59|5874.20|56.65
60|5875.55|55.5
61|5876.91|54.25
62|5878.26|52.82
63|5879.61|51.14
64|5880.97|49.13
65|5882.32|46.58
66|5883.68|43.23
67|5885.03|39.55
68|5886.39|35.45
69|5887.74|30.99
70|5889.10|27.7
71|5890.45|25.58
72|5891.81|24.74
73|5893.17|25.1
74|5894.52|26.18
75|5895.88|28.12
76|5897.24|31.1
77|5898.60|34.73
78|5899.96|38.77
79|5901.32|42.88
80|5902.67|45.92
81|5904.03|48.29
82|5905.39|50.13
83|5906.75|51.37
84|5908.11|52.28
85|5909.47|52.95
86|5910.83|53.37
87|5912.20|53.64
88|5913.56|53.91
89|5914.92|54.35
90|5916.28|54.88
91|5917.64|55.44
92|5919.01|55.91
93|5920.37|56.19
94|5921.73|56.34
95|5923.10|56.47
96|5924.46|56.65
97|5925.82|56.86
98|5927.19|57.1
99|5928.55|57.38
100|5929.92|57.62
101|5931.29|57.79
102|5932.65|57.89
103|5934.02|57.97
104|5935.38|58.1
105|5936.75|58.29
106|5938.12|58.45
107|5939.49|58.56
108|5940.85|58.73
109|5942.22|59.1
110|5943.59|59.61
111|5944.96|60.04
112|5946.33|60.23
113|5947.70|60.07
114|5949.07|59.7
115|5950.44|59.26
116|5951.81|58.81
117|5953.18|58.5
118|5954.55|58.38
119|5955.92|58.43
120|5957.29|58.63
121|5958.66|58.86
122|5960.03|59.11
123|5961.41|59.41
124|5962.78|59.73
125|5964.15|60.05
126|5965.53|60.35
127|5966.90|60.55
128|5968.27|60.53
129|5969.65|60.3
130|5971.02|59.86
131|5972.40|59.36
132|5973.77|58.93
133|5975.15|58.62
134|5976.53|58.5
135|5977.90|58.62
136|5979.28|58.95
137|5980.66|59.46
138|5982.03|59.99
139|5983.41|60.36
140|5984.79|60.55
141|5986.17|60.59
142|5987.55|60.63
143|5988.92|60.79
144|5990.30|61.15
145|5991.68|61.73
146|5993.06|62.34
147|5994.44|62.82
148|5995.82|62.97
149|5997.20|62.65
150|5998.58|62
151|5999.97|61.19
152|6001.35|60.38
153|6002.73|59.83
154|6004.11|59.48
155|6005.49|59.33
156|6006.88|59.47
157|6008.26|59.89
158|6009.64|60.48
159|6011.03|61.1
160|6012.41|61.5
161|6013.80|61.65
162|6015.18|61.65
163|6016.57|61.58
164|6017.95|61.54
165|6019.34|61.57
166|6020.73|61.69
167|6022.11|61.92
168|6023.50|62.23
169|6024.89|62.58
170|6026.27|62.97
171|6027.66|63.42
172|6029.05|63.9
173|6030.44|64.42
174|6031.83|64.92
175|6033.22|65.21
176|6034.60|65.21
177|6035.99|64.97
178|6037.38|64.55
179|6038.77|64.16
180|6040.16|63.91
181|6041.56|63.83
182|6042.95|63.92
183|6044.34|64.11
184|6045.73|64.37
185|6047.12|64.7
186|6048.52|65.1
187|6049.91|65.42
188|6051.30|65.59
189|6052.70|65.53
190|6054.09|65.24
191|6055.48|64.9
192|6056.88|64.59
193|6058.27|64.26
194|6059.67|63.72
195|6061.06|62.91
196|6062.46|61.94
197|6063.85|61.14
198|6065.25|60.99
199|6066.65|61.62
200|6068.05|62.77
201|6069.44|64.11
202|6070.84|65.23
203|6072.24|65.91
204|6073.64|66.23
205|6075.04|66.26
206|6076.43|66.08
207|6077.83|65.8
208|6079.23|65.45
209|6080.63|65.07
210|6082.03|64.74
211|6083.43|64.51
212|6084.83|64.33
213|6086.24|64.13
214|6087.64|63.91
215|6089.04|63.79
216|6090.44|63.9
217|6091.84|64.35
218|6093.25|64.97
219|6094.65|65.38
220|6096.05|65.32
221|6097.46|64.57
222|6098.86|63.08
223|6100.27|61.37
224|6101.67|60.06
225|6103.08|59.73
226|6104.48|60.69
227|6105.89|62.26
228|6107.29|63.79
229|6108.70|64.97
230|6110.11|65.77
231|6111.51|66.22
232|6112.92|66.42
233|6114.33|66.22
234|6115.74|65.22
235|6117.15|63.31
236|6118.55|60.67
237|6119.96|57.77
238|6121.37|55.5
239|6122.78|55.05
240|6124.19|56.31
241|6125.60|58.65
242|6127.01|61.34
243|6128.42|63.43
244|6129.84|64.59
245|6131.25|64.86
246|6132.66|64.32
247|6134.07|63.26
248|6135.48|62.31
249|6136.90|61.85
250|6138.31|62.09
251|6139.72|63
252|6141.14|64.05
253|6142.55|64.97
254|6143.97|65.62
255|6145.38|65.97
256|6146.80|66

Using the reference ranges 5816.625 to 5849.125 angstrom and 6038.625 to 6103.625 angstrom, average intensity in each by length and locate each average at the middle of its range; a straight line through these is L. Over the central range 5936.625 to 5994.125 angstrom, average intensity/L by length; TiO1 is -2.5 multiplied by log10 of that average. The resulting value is 0.06 mag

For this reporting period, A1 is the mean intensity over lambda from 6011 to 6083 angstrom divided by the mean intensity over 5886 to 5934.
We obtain 1.4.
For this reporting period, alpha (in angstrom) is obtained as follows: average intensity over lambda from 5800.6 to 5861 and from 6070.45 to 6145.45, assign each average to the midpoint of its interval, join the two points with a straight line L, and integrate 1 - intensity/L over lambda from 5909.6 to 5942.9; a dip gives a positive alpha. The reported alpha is 2.8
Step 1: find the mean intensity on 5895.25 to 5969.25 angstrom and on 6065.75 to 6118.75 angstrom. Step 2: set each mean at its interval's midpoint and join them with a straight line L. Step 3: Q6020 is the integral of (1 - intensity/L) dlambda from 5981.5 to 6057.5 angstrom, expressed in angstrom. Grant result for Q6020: -3.27 angstrom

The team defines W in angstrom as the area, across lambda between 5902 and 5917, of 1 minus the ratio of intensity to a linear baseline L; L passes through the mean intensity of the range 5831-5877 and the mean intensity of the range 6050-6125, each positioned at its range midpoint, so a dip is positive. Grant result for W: 1.9 angstrom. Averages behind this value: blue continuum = 58.4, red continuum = 63.5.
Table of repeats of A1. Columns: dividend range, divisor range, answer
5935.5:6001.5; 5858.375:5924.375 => 1.24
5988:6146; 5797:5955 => 1.14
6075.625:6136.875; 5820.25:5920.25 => 1.20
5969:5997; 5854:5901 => 1.30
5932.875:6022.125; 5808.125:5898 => 1.11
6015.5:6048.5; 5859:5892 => 1.29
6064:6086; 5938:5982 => 1.09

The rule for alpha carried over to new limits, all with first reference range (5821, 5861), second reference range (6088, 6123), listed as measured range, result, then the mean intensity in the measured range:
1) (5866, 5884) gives 1.90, 54.1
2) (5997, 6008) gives 0.26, 60.4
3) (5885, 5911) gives 9.78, 37.9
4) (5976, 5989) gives 0.39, 59.9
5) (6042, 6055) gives -0.53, 64.9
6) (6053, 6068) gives -0.17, 63.2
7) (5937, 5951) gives 0.44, 59.3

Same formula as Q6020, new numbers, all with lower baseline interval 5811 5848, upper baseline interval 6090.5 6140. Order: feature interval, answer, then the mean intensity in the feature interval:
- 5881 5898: 8.02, 32.7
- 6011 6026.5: 0.11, 61.8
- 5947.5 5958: 0.53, 59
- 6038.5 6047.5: -0.26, 64.1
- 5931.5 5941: 0.58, 58.3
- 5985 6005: 0.29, 61.3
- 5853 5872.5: 1.60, 56.7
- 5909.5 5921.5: 1.41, 54.7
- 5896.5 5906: 3.13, 41.5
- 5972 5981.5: 0.49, 59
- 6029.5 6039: -0.38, 64.8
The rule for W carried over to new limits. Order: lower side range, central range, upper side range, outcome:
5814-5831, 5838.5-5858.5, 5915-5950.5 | 1.1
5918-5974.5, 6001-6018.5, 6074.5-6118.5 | 0.1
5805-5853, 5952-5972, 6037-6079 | 1.2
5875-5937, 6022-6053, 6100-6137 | -4.2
